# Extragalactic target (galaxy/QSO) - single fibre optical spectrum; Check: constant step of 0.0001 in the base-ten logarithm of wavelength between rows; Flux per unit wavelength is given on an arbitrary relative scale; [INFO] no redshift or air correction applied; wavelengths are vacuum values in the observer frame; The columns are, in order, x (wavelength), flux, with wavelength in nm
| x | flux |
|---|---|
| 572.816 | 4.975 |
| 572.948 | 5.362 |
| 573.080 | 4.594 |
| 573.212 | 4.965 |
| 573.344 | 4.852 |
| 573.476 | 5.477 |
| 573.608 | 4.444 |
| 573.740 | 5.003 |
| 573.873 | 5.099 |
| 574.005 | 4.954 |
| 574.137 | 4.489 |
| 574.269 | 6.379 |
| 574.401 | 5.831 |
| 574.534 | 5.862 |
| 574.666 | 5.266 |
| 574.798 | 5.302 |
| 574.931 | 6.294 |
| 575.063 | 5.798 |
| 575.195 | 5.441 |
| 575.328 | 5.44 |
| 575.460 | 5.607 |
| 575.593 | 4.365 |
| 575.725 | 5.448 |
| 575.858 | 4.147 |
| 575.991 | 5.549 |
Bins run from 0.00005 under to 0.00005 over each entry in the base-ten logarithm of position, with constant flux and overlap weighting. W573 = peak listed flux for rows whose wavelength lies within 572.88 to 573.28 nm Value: 5.362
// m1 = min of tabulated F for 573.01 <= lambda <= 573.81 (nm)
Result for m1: 4.444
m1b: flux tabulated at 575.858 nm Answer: 4.147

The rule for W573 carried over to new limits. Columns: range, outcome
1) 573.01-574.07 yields 5.477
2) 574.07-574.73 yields 6.379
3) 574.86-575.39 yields 6.294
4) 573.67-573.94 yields 5.099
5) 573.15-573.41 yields 4.965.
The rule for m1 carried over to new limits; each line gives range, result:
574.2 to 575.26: 5.266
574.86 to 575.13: 5.798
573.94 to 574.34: 4.489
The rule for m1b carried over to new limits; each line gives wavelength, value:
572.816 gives 4.975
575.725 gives 5.448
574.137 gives 4.489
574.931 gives 6.294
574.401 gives 5.831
